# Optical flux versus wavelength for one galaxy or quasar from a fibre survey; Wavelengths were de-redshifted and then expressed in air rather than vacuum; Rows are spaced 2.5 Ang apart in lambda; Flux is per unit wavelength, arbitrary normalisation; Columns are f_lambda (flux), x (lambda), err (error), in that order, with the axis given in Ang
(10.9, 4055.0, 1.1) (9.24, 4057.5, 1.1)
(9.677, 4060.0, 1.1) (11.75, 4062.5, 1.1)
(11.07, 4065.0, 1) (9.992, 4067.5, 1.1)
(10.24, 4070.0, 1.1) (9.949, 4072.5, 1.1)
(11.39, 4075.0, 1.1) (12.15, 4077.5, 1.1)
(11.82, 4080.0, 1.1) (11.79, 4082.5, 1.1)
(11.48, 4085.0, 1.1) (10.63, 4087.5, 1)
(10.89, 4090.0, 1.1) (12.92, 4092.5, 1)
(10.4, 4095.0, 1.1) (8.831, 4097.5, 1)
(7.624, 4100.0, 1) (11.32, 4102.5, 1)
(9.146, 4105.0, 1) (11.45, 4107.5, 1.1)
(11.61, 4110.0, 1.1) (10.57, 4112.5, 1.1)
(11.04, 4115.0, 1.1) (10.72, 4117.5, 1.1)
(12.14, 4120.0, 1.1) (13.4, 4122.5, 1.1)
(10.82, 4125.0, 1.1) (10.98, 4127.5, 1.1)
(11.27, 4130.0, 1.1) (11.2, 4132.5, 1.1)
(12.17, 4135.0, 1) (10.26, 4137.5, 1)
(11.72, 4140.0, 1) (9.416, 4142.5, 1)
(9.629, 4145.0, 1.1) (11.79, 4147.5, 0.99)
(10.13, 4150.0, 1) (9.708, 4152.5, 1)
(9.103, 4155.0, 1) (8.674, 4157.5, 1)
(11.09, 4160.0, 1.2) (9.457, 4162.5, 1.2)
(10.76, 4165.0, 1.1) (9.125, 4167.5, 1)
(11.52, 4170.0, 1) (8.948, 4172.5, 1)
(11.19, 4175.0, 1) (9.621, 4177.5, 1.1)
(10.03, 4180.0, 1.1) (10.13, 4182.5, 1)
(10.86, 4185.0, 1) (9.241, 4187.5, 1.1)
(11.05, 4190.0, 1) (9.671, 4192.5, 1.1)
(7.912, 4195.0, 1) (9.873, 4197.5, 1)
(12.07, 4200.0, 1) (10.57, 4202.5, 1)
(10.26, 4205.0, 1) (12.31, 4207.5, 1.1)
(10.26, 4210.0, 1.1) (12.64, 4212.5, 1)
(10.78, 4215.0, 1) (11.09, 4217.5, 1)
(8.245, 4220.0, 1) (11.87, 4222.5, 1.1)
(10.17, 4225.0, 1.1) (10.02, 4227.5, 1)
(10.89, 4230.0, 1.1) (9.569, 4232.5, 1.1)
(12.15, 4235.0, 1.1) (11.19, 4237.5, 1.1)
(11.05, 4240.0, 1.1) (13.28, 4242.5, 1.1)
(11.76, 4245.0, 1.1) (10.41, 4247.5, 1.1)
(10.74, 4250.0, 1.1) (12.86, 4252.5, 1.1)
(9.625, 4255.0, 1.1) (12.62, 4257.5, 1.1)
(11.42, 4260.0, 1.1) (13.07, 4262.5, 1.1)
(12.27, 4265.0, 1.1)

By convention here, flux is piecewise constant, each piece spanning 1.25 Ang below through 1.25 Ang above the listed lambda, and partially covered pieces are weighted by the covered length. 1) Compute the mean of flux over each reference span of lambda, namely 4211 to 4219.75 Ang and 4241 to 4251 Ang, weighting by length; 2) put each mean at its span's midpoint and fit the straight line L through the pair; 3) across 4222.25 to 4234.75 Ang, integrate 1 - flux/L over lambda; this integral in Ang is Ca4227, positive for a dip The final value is 0.8 Ang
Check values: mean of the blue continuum 11.1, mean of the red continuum 11.6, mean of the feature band 10.5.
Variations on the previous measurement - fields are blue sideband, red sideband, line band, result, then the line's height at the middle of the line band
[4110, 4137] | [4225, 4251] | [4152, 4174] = 2.8 Ang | 11.3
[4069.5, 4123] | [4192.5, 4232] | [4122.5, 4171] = 1.1 Ang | 10.8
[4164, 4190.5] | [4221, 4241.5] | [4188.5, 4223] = -0.1 Ang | 10.5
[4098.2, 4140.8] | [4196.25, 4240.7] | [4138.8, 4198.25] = 4.8 Ang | 10.9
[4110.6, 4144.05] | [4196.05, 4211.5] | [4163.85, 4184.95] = 1.5 Ang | 11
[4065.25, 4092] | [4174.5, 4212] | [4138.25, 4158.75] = 1.2 Ang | 10.6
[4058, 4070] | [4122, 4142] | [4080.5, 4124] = 0.0 Ang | 11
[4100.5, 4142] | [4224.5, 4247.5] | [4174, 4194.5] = 1.8 Ang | 11.1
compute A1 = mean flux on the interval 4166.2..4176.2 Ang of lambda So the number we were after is 10.2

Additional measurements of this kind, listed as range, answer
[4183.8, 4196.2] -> 9.75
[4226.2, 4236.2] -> 10.6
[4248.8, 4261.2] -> 11.5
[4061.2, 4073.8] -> 10.6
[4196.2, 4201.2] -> 10.9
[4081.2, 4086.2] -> 11.6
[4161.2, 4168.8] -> 9.8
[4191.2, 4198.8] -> 9.18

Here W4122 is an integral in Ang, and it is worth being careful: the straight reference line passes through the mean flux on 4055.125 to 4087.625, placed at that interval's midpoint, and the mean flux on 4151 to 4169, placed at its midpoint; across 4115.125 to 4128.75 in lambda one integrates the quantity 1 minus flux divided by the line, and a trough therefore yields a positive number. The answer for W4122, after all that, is -1.79 Ang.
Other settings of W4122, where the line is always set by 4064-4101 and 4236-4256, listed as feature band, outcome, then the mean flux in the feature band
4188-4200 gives 1.4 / 9.86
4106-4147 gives -0.8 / 11.1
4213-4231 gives 1.2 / 10.5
